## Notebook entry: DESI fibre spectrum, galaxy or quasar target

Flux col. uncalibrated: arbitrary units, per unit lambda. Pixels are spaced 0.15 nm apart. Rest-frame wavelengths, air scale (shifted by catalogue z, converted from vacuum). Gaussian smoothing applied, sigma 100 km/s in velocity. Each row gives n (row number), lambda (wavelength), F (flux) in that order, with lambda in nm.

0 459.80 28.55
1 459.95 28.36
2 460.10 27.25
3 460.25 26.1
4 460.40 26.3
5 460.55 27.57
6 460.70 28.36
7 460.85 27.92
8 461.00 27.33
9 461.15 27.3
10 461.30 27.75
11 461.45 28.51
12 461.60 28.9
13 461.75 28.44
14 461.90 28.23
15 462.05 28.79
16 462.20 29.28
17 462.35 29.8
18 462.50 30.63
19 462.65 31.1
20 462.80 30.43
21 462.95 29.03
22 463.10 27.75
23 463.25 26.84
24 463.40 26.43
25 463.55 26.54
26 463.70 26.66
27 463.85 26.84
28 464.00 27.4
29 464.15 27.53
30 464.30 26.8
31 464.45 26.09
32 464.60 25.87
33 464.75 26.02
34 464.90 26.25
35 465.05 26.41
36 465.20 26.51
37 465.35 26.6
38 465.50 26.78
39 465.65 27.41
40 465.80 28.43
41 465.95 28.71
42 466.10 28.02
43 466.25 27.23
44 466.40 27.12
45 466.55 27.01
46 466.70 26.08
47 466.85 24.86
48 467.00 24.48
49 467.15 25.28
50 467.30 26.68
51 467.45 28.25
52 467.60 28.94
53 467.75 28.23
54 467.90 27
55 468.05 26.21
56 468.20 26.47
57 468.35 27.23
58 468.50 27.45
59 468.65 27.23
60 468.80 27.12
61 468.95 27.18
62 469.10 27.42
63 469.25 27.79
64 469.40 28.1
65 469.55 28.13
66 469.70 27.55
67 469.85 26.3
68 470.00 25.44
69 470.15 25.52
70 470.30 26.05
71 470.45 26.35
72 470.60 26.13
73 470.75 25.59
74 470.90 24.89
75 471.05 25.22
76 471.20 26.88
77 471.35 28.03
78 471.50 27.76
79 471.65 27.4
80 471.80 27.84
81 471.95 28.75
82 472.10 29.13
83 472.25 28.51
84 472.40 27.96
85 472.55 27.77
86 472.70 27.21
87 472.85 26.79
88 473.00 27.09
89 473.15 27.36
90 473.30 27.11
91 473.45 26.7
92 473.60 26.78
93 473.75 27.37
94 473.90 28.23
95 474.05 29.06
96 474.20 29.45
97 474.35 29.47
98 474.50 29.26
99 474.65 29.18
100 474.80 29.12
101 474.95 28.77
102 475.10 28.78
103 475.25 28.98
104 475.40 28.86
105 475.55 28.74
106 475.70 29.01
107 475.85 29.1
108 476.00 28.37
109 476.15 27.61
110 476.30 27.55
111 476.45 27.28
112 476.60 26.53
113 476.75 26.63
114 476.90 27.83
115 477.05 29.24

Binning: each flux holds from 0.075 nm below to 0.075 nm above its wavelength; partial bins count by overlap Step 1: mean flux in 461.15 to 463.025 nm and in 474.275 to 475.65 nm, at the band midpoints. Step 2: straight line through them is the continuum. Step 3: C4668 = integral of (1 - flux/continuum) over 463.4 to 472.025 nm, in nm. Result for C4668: 0.66 nm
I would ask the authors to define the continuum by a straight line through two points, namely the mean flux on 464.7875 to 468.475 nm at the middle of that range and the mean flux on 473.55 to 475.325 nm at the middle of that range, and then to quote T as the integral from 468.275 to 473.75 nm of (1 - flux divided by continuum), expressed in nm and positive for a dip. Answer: 0.16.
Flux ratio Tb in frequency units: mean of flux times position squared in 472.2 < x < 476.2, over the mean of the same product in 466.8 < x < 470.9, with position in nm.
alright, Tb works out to 1.08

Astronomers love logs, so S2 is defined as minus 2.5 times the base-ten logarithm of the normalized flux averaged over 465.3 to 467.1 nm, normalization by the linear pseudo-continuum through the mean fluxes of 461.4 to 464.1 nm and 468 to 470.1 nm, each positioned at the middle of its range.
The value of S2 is 0.03 mag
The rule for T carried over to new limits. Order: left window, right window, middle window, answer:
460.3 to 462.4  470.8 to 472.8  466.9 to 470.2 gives 0.08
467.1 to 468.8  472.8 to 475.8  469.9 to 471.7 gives 0.09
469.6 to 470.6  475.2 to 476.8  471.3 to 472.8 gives -0.07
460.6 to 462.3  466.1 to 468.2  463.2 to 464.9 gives 0.06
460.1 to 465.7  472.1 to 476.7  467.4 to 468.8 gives 0.02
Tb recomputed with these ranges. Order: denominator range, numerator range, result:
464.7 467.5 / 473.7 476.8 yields 1.11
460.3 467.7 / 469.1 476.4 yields 1.05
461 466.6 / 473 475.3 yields 1.07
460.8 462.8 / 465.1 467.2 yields 0.95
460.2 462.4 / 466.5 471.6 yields 0.99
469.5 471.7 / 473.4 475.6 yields 1.10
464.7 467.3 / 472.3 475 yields 1.09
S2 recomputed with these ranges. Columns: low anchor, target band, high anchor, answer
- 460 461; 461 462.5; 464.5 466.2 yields -0.054 mag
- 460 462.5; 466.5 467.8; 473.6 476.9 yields 0.063 mag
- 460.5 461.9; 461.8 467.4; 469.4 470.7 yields 0.004 mag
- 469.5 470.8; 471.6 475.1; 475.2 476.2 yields -0.017 mag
